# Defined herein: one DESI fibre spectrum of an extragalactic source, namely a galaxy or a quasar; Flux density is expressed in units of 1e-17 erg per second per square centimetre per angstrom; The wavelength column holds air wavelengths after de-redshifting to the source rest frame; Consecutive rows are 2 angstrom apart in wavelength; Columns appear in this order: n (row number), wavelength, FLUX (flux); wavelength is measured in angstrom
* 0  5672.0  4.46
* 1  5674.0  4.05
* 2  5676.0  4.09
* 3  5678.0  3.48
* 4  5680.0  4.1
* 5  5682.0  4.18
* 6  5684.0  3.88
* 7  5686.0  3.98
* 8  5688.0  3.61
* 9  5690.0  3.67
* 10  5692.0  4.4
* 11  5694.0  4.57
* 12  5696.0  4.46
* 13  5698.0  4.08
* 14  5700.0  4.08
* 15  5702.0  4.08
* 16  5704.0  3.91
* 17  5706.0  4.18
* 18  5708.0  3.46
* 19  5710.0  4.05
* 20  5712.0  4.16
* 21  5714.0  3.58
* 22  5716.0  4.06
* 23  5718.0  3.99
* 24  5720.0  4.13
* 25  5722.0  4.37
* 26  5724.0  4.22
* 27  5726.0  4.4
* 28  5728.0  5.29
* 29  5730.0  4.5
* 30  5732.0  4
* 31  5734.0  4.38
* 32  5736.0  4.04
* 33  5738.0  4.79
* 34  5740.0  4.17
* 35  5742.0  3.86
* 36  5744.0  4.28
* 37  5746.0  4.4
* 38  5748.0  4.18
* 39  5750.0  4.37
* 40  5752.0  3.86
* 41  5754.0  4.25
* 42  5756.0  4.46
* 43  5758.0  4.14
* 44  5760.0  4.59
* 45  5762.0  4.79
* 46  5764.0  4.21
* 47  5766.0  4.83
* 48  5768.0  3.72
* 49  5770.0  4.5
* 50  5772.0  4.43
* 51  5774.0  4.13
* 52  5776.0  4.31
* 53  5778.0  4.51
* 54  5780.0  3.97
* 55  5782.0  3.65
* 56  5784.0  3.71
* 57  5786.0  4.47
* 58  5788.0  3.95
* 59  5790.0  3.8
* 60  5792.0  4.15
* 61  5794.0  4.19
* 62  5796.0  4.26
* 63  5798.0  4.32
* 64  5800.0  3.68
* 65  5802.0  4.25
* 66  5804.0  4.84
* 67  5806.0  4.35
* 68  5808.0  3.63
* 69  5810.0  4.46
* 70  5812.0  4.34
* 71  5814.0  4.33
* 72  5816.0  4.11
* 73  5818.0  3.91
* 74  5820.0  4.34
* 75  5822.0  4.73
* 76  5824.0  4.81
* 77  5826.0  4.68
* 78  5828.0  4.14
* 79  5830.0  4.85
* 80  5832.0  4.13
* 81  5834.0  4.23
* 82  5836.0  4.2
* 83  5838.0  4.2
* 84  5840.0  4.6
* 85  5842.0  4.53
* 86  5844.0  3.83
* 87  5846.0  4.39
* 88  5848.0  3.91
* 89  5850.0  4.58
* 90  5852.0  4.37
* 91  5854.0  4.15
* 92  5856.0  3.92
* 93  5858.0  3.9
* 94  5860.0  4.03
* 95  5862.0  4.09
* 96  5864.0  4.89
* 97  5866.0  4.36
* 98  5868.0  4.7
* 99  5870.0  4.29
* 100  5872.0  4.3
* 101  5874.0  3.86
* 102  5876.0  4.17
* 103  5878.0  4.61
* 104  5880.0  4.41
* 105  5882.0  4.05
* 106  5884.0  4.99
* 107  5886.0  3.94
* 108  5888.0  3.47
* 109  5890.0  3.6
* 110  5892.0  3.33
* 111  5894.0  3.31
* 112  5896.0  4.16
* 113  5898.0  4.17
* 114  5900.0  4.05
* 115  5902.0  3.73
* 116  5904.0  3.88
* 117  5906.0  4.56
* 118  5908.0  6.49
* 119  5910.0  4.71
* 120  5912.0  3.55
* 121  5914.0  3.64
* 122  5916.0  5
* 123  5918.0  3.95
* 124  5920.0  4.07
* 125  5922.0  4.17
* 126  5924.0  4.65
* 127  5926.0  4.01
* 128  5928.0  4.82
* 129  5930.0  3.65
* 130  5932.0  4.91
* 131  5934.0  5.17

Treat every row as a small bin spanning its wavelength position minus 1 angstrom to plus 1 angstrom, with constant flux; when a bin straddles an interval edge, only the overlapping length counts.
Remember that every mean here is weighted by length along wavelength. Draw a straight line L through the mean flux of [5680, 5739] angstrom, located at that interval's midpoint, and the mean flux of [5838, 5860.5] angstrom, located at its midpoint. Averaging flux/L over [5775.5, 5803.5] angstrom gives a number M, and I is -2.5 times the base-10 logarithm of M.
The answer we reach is 0.02 mag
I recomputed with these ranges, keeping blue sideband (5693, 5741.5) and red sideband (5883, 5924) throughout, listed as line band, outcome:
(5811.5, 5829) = -0.05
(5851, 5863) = 0.02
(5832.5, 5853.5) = -0.03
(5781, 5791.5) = 0.07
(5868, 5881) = -0.04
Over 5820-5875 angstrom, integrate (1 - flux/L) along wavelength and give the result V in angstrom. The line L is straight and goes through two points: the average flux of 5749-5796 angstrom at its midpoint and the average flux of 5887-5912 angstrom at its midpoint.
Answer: -2.3 angstrom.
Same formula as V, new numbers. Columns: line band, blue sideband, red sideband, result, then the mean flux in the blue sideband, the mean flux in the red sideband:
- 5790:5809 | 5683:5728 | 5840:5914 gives -0.1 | 4.09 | 4.2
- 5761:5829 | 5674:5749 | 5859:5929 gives -1.2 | 4.14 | 4.23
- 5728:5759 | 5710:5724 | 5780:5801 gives -1.8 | 4.06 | 4.02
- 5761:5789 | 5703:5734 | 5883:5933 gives -0.4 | 4.16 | 4.19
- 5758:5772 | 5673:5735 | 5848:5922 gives -0.9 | 4.11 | 4.2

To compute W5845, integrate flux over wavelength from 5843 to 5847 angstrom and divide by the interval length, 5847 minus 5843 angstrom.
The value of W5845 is 4.11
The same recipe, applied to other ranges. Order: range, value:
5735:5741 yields 4.33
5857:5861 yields 3.96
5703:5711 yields 3.9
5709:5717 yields 3.96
